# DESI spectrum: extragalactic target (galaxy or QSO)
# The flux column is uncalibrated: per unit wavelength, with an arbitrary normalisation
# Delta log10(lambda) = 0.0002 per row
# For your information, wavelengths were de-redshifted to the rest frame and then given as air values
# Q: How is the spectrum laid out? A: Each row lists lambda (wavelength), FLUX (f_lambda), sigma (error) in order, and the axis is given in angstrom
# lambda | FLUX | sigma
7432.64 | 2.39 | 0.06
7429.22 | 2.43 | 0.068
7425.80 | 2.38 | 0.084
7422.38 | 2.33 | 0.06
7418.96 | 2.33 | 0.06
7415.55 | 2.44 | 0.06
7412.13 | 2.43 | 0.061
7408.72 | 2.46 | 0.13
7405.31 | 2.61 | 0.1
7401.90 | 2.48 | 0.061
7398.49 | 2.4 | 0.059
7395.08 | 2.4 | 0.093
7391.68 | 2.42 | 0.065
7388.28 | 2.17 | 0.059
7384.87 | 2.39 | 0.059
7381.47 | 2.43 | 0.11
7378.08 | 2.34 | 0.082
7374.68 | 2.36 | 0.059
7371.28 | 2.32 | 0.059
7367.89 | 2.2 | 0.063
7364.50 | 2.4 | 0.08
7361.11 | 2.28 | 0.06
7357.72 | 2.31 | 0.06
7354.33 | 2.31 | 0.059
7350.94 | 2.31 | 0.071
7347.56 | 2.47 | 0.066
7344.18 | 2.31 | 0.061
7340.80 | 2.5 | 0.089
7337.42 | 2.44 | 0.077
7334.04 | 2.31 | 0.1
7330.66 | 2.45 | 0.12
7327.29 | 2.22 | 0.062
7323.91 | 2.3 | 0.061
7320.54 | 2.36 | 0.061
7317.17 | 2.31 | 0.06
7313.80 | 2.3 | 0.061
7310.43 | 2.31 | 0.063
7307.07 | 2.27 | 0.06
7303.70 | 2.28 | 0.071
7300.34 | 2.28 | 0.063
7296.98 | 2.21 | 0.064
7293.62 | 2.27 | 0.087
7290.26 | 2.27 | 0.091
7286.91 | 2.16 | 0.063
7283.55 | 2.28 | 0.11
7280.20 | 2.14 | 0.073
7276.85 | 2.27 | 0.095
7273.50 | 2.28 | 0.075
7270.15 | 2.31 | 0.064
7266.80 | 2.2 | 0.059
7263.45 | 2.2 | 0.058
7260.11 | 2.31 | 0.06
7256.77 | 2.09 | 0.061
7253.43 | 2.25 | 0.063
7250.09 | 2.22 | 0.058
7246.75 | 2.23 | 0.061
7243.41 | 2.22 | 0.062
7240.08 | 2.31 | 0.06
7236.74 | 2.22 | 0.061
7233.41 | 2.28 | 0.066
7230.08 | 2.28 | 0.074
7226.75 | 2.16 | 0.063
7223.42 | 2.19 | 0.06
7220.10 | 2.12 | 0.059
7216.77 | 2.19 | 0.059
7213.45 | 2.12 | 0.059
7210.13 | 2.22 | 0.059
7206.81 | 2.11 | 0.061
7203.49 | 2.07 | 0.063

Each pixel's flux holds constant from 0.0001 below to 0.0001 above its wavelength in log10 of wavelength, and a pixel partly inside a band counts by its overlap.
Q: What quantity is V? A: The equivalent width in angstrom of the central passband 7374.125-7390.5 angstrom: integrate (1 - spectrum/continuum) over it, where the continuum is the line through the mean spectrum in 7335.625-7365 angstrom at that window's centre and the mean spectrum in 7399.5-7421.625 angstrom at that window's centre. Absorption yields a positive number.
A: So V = 0.5 angstrom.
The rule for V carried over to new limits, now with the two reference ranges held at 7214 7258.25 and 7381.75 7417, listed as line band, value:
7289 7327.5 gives 0.3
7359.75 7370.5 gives 0.4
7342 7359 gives 0.1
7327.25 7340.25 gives -0.3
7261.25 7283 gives 0.2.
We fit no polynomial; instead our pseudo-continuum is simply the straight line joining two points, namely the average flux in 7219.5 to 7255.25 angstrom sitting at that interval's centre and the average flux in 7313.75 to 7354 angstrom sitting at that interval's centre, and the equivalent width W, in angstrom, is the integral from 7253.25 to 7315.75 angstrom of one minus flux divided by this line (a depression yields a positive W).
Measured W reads 1.2 angstrom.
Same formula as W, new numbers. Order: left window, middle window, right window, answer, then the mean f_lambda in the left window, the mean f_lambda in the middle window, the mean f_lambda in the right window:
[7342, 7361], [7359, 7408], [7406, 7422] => 0.19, 2.34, 2.37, 2.42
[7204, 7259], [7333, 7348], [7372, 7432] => -0.50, 2.2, 2.41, 2.4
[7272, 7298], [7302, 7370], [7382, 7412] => -0.40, 2.24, 2.33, 2.42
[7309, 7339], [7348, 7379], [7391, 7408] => 1.05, 2.33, 2.32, 2.46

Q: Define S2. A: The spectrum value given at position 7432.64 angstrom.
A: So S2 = 2.39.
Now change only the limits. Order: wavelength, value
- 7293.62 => 2.27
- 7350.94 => 2.31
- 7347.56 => 2.47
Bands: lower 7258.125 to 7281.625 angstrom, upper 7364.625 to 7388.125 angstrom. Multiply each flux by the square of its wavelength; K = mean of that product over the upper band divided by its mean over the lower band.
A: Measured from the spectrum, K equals 1.07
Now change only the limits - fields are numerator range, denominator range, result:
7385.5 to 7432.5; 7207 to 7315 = 1.12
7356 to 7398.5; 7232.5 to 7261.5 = 1.08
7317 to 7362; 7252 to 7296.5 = 1.07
